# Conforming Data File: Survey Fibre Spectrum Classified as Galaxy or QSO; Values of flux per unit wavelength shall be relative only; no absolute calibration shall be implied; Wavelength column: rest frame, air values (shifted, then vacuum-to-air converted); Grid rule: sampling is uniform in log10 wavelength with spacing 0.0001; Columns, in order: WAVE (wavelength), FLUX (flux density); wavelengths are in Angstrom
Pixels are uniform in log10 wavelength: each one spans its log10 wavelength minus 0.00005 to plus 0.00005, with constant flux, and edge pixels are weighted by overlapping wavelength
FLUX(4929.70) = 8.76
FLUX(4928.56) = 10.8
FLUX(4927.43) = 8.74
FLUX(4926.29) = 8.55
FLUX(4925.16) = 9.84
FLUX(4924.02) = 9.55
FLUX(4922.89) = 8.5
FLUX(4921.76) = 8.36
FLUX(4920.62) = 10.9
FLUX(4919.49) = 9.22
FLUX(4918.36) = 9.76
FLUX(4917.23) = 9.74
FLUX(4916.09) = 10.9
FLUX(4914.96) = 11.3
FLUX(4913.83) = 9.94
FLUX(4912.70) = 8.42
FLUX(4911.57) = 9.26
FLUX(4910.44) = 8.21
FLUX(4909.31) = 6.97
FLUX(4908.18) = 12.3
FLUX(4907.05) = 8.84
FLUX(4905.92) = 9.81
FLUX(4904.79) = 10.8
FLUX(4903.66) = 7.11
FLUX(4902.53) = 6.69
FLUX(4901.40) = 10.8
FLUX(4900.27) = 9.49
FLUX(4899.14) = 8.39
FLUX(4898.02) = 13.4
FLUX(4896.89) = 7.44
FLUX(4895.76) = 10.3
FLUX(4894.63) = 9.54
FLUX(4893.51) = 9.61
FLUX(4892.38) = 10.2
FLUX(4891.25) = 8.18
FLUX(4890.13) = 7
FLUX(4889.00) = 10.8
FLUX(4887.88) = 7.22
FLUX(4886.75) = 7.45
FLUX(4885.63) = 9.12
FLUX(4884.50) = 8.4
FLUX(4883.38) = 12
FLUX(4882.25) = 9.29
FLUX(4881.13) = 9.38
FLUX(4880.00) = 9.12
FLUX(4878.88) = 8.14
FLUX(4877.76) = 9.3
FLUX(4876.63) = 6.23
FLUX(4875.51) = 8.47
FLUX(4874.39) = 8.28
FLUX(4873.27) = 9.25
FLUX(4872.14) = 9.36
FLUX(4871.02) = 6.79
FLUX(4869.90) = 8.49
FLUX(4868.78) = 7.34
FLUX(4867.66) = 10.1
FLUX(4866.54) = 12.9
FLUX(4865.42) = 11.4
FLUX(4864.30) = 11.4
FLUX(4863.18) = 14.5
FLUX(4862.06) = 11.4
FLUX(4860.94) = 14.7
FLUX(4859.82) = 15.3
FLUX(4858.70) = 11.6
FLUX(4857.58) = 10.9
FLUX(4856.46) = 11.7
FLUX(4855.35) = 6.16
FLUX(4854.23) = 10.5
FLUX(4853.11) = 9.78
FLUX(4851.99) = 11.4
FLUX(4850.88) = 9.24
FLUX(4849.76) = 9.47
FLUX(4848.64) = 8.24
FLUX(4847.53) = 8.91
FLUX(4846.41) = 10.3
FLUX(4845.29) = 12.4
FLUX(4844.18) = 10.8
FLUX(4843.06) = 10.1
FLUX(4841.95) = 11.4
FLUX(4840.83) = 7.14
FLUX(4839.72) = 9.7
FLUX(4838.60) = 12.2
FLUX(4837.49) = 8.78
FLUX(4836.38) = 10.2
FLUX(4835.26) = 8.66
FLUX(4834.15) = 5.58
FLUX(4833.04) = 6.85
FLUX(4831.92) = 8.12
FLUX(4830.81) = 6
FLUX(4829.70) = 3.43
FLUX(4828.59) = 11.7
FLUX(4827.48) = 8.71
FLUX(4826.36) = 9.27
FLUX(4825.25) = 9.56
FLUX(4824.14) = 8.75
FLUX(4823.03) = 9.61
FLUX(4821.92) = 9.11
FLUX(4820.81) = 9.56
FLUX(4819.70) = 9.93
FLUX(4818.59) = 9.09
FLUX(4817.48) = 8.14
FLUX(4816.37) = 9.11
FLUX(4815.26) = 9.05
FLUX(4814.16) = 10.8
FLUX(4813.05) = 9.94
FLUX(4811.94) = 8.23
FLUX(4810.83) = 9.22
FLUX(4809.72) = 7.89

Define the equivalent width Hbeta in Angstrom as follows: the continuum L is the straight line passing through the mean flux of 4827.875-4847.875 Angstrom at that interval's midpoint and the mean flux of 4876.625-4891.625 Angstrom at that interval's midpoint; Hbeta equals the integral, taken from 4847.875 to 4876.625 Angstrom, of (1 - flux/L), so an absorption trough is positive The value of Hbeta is -4.4 Angstrom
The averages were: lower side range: 9.02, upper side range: 8.79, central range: 10.3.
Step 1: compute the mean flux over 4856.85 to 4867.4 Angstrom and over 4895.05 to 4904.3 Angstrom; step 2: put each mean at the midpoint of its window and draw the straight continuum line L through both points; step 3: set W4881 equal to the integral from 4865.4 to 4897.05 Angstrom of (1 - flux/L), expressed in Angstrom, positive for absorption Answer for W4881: 5.4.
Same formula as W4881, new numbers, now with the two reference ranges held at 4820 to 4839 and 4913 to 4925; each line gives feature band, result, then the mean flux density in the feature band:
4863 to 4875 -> -0.96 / 9.83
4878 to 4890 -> 0.38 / 9.02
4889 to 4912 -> 0.68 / 9.25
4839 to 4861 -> -3.82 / 10.4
